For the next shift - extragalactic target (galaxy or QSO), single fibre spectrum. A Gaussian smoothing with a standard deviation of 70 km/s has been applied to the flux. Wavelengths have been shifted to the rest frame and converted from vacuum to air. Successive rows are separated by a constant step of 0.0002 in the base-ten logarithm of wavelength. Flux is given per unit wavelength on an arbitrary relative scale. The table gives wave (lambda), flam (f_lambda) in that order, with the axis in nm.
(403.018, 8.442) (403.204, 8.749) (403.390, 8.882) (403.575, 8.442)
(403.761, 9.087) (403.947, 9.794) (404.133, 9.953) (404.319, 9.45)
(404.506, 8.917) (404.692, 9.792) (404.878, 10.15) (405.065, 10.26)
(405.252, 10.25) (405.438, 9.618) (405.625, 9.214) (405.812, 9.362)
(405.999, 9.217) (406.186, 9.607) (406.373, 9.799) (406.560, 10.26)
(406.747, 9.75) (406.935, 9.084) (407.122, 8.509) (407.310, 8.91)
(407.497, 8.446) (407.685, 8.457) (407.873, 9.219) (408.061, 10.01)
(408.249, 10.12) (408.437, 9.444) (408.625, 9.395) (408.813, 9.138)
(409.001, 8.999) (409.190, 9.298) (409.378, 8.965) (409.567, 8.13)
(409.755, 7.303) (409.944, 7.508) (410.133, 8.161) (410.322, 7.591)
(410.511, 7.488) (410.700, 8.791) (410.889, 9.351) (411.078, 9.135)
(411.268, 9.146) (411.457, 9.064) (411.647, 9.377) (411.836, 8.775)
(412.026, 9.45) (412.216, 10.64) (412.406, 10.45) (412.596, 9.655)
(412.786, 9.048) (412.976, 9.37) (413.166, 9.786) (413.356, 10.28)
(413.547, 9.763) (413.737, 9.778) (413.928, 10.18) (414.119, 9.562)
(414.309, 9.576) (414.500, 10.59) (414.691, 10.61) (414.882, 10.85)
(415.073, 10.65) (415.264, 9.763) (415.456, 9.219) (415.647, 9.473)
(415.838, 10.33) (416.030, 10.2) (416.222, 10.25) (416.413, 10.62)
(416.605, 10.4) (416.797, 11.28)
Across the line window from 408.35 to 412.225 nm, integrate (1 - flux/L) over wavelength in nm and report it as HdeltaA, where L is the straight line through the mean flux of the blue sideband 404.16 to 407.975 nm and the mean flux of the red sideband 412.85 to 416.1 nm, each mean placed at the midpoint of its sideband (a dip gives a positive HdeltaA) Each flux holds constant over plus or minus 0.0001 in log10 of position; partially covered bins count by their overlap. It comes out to 0.37 nm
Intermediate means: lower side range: 9.42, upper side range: 9.99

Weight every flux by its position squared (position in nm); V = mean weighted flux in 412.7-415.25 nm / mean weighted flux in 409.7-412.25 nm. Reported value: 1.2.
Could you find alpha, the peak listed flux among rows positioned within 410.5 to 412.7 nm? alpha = 10.64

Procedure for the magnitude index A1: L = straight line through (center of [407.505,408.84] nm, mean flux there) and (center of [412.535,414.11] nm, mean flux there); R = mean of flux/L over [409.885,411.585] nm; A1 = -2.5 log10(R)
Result 0.124 mag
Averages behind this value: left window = 9.35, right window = 9.72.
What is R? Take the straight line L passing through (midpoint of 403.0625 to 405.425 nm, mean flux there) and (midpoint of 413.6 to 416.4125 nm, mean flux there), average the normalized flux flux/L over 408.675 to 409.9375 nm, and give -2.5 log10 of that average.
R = 0.14 mag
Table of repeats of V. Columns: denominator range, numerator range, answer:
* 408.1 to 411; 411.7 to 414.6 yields 1.15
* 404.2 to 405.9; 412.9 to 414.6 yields 1.07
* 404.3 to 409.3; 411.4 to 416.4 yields 1.09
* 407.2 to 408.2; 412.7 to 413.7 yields 1.10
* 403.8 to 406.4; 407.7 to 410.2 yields 0.94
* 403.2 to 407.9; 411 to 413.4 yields 1.05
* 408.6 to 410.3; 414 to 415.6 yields 1.22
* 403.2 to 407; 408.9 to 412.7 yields 0.96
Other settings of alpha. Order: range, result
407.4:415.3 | 10.85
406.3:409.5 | 10.26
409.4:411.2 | 9.351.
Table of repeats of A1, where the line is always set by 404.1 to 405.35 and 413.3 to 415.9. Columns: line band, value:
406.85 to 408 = 0.125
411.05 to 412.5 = 0.051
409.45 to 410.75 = 0.257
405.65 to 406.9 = 0.027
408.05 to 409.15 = 0.049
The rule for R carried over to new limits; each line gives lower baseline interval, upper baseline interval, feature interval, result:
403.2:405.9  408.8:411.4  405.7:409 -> -0.041 mag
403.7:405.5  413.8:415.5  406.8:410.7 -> 0.138 mag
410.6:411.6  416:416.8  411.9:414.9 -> -0.026 mag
